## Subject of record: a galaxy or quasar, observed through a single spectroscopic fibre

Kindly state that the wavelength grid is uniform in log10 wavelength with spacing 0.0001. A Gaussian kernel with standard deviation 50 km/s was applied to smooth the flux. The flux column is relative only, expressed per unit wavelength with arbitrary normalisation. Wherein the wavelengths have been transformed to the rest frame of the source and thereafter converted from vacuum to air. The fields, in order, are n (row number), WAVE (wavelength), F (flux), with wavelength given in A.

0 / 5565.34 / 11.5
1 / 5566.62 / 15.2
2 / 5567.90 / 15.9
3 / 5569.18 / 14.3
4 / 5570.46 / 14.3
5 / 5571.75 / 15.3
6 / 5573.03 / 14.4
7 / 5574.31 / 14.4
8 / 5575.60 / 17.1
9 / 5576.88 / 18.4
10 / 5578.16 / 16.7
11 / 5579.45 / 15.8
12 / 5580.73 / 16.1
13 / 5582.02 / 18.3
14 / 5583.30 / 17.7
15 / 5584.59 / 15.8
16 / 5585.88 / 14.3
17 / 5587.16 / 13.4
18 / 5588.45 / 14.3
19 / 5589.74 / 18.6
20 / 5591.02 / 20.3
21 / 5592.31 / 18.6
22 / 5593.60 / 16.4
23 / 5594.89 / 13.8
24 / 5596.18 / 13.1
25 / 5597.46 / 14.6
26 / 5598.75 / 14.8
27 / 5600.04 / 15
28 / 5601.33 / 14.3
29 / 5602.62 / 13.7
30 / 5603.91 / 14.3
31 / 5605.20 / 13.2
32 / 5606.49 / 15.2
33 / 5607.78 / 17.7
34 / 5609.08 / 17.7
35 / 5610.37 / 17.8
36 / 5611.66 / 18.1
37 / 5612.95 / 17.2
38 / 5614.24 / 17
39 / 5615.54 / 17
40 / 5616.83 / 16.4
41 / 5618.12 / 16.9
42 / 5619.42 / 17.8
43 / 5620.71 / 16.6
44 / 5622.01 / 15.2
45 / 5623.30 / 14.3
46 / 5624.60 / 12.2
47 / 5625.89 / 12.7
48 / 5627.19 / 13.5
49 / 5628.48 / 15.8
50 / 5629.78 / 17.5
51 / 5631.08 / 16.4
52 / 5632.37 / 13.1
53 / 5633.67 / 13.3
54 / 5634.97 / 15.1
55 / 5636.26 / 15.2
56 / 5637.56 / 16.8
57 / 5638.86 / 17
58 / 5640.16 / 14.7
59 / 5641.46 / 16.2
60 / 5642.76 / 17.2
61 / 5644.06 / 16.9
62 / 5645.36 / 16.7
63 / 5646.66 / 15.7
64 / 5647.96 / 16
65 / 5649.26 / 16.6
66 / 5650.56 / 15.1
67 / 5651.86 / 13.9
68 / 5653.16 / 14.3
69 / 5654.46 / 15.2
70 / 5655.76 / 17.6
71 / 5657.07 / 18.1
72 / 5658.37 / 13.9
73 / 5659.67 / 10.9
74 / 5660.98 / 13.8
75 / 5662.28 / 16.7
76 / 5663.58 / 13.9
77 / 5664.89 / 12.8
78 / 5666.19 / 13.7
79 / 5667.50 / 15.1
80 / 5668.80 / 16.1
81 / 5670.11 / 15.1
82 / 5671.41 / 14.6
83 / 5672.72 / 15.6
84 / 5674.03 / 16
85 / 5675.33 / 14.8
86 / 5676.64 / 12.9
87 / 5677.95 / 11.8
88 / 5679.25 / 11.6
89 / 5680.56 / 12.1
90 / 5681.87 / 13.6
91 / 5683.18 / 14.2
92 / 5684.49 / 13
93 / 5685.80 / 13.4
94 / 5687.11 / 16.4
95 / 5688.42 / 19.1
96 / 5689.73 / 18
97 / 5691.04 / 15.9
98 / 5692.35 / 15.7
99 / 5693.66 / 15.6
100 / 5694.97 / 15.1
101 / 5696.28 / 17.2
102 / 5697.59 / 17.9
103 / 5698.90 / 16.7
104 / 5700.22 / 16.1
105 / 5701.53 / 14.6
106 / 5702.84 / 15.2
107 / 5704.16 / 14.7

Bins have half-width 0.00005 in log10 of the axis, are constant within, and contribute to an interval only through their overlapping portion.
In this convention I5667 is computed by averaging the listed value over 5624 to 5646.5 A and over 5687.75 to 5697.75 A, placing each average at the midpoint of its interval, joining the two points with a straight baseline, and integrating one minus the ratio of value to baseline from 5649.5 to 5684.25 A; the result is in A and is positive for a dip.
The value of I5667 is 3.7 A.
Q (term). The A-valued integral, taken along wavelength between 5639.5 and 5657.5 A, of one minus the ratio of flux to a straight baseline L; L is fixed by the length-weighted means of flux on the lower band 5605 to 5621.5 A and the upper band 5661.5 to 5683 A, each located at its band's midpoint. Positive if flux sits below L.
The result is -0.9 A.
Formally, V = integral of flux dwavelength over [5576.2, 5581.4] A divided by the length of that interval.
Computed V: 16.8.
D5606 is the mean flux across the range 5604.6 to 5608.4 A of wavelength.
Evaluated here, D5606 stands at 15.4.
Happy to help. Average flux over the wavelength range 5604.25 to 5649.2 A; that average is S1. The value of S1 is 15.9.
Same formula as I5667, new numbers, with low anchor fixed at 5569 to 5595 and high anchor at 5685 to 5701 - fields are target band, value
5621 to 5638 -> 1.6 A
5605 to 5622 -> -0.6 A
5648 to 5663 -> 1.1 A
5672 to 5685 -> 2.2 A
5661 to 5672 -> 1.1 A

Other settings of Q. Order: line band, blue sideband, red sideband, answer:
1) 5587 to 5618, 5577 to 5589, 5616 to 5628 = -0.94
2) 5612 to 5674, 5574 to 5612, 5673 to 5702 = 0.40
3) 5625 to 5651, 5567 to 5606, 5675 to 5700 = -0.44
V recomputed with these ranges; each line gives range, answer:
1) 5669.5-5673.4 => 15.1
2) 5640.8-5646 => 16.7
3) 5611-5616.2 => 17.3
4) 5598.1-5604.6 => 14.4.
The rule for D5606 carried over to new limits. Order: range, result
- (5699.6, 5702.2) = 15.4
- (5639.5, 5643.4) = 16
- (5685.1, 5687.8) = 14.9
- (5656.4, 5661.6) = 14.2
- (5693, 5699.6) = 16.5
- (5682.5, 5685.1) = 13.6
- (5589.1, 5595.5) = 17.6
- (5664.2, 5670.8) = 14.6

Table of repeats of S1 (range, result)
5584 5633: 15.6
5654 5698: 14.9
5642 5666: 15.3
